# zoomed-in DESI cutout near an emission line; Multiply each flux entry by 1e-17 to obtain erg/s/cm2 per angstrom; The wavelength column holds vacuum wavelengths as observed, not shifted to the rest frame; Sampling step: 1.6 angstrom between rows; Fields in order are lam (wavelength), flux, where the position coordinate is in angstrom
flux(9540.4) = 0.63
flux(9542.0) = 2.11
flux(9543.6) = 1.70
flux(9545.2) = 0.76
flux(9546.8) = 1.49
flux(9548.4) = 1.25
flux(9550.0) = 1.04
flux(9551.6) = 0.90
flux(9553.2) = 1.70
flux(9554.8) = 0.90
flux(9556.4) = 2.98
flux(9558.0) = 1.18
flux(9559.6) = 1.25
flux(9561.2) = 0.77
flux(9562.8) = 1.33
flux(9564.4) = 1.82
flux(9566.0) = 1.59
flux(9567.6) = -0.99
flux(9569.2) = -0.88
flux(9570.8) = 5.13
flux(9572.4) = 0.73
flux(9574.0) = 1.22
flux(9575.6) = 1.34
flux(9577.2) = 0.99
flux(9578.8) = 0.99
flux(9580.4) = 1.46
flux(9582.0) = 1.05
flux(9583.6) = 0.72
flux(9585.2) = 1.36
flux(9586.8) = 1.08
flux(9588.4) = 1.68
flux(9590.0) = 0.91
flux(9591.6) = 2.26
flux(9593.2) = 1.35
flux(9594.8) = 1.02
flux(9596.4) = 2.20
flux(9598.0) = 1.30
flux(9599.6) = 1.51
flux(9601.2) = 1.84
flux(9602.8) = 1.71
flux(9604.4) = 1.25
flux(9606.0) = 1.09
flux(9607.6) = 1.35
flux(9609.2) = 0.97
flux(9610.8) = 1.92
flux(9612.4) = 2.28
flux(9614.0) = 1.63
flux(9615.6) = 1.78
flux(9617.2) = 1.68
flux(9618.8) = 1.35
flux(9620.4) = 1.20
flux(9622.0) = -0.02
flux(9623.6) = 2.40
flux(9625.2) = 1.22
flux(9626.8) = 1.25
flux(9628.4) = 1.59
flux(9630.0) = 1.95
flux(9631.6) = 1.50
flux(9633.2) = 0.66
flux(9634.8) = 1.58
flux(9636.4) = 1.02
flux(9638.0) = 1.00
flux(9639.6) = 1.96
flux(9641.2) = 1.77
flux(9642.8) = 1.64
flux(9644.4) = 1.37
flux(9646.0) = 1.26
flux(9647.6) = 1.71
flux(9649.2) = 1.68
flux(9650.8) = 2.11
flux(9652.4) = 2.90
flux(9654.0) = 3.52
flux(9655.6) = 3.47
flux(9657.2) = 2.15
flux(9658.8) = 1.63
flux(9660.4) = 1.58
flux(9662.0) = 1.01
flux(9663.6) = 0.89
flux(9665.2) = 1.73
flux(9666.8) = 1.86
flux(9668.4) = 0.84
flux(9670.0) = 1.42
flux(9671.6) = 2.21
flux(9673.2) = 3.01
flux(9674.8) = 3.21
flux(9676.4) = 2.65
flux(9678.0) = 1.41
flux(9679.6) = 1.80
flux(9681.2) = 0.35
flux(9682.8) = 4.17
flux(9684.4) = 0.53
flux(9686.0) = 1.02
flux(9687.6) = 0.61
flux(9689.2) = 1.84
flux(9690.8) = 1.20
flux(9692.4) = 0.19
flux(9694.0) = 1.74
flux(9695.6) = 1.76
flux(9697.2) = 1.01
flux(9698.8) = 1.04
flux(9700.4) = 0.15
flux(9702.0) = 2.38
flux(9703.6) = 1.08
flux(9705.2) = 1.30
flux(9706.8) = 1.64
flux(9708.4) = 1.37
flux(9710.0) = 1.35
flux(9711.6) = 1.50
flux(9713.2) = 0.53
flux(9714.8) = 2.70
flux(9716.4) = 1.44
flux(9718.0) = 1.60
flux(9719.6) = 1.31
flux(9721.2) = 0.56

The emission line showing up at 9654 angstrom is [S II]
